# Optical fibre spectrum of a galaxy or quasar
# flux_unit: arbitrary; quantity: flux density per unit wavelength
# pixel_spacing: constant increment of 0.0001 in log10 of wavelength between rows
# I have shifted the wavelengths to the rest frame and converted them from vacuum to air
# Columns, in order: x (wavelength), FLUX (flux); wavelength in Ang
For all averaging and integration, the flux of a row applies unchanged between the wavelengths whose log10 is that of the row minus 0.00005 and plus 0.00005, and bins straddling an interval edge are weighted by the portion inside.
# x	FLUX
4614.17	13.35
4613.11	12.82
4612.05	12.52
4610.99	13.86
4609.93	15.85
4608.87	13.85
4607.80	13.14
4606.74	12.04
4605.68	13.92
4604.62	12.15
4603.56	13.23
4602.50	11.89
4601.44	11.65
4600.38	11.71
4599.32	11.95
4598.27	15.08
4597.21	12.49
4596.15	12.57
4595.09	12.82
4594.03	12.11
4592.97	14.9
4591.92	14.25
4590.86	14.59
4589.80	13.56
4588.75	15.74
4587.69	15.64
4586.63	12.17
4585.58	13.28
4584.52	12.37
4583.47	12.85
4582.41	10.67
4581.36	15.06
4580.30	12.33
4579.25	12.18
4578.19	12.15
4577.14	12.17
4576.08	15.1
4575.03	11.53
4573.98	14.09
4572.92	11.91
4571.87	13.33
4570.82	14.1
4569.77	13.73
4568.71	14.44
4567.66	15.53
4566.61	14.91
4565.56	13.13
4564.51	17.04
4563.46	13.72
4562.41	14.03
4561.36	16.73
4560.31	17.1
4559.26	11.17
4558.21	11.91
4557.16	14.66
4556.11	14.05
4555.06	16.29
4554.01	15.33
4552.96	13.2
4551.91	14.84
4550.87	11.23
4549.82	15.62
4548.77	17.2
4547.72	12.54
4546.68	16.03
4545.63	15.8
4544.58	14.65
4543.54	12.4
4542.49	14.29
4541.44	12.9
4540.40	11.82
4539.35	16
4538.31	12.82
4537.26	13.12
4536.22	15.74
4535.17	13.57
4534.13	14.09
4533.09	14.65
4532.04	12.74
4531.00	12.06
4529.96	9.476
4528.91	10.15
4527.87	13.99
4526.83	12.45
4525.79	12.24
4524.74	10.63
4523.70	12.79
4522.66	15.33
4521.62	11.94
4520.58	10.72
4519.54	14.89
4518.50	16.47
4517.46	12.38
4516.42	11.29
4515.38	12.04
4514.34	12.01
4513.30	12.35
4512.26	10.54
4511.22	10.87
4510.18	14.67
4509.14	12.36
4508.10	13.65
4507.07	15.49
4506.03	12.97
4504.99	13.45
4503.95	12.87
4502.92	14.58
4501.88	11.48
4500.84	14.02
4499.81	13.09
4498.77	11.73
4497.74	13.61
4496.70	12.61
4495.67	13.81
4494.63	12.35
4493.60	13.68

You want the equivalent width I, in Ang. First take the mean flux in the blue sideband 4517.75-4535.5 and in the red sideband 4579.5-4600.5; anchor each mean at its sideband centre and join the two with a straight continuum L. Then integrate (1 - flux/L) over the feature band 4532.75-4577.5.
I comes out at -3.8 Ang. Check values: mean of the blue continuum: 12.8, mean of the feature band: 14.2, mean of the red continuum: 13.3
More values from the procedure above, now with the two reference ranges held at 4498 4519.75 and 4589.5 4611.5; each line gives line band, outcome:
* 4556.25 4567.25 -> -1.1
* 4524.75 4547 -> -0.4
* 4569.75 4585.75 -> 0.3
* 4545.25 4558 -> -1.5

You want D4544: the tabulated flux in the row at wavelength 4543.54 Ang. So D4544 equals 12.4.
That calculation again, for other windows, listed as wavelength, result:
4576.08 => 15.1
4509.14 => 12.36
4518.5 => 16.47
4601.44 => 11.65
